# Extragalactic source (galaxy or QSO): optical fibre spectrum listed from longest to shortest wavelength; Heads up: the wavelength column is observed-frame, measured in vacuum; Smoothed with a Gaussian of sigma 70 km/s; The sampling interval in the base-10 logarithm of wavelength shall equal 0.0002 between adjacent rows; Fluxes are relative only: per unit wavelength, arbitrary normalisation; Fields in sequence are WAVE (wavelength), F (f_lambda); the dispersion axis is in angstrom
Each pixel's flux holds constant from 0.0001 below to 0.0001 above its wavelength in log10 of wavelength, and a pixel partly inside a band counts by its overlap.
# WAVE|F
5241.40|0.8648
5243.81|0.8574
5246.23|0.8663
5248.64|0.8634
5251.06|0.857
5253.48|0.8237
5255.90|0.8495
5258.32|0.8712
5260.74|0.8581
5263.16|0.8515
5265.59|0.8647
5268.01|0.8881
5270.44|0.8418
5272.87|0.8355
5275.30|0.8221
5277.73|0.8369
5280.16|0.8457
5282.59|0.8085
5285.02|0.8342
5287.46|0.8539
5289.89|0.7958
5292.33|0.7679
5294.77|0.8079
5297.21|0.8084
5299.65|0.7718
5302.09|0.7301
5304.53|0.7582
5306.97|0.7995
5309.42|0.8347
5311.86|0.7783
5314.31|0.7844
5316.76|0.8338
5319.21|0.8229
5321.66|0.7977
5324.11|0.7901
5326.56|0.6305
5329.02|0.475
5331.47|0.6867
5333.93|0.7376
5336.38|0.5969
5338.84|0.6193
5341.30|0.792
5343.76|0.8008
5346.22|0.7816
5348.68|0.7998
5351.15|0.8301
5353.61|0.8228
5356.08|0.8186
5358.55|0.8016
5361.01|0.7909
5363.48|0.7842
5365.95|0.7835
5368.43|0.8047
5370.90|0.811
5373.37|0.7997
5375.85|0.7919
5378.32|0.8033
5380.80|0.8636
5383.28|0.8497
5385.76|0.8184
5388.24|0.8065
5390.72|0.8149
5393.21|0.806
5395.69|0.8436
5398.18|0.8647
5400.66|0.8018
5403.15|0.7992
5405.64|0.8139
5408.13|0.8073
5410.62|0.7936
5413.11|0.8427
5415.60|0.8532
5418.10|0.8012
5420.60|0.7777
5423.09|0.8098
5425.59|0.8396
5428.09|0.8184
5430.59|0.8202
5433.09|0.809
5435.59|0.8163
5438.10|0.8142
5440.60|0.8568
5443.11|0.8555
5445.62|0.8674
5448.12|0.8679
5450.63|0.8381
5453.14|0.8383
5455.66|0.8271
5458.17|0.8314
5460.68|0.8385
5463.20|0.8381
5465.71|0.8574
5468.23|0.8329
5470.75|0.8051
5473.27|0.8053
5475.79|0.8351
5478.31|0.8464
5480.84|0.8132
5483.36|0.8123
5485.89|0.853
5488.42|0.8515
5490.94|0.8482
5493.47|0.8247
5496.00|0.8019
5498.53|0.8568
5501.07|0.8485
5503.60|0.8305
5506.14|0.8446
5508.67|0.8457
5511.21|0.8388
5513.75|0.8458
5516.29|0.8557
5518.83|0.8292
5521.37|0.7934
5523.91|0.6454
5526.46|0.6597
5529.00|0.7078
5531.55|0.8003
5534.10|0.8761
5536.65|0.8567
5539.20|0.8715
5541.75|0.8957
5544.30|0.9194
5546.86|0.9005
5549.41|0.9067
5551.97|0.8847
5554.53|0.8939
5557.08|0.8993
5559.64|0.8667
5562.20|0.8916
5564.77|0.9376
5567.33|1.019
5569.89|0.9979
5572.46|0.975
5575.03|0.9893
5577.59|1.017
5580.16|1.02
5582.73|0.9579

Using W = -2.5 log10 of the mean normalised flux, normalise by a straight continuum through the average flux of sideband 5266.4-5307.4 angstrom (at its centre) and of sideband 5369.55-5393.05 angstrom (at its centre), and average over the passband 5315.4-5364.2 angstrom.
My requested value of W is 0.09 mag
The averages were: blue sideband 0.813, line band 0.75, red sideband 0.817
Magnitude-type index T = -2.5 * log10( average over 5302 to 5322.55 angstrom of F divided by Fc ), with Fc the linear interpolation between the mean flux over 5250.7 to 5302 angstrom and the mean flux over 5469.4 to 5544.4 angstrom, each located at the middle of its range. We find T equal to 0.04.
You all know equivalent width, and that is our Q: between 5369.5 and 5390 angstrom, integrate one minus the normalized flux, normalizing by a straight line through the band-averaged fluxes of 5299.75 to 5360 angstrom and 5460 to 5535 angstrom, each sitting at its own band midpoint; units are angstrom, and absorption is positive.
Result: -1.2 angstrom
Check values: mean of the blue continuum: 0.756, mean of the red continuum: 0.817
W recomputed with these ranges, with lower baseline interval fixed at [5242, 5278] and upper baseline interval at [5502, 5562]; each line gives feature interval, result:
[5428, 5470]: 0.01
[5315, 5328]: 0.11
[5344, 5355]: 0.05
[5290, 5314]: 0.09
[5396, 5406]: 0.03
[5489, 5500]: 0.01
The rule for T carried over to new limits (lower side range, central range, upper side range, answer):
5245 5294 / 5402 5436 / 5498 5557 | 0.03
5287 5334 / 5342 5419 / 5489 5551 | -0.04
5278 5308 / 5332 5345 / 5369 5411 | 0.14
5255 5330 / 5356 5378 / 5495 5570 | 0.03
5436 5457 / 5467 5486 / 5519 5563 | 0.02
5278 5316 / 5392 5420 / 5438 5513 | 0.00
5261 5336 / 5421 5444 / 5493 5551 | -0.02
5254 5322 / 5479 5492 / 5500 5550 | -0.01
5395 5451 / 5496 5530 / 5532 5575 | 0.11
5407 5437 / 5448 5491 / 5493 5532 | -0.03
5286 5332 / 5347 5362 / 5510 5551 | -0.04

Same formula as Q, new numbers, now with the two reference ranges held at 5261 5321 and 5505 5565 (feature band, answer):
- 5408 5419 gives 0.1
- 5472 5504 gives 0.2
